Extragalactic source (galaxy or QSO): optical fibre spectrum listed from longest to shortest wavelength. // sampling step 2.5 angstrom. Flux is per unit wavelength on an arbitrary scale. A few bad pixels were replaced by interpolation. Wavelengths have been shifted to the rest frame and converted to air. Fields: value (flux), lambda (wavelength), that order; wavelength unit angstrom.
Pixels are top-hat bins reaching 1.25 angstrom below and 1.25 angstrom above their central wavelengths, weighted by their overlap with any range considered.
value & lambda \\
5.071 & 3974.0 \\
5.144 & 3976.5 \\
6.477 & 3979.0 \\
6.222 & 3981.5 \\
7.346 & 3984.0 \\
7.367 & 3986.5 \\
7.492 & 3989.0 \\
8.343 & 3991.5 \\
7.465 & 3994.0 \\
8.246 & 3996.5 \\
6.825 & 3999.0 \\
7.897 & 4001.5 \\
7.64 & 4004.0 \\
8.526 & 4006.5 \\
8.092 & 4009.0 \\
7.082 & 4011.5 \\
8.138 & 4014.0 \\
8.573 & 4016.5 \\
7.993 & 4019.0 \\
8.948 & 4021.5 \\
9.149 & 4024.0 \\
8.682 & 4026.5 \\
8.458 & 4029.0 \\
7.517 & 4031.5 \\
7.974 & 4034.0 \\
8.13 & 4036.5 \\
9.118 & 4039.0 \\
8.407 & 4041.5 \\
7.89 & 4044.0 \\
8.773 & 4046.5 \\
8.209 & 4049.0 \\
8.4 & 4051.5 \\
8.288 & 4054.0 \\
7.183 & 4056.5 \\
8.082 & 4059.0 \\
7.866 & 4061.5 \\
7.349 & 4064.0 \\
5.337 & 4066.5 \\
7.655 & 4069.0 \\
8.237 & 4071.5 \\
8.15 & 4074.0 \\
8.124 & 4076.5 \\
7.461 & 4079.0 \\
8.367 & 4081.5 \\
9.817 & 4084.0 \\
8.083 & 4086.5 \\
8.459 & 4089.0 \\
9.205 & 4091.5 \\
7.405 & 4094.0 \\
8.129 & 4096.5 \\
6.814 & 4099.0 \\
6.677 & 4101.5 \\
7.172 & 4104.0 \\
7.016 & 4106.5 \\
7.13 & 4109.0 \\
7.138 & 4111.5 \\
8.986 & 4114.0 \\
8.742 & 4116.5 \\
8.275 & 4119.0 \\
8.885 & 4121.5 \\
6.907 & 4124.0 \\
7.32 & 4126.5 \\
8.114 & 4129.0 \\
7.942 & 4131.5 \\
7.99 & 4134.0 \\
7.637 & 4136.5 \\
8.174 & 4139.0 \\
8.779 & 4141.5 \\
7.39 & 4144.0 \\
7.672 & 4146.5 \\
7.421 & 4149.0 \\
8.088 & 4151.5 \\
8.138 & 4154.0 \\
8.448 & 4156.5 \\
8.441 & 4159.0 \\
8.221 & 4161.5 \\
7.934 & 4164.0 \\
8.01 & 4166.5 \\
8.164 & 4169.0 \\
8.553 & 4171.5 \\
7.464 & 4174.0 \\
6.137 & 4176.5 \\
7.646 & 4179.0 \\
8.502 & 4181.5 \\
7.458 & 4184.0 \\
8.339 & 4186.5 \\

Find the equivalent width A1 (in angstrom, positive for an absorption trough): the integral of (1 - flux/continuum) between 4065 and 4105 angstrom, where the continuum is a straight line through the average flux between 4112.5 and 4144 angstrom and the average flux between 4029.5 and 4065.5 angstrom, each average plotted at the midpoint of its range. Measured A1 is 1.3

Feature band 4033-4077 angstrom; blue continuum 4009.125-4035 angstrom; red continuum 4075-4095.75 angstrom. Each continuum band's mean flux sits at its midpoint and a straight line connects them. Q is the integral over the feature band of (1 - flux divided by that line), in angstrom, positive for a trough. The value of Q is 1.9 angstrom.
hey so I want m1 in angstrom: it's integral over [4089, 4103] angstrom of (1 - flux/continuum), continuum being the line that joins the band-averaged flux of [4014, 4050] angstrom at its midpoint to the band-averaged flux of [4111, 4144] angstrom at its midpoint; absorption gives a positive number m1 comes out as 0.8 angstrom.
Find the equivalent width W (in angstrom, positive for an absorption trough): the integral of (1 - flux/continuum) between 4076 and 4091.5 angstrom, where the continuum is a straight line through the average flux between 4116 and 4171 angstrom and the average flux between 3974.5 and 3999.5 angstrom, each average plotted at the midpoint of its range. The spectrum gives -1.64 angstrom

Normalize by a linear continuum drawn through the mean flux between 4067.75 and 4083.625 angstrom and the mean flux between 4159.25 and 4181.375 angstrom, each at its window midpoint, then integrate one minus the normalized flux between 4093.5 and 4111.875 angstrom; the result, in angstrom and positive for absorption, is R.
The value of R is 1.9 angstrom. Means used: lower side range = 8.1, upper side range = 7.83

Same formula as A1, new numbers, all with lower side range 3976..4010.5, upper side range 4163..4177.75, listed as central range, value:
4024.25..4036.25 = -1.2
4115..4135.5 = -1.1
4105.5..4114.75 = 0.1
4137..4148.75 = -0.4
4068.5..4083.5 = -1.1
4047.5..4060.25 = -0.9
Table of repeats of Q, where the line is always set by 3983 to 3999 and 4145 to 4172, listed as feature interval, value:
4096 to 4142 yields 1.3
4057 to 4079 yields 0.8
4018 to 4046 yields -2.3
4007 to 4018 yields -0.4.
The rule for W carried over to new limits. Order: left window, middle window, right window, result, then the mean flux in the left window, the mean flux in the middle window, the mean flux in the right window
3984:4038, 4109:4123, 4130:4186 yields -0.6 angstrom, 8.01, 8.26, 7.93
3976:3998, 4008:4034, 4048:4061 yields -2.2 angstrom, 7.19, 8.25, 8.02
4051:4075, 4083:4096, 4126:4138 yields -1.4 angstrom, 7.63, 8.54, 7.84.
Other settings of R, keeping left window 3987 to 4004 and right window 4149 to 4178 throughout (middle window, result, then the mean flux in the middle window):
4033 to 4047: -1.1 angstrom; 8.37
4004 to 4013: -0.2 angstrom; 7.87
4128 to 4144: -0.3 angstrom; 8.05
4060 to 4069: 0.9 angstrom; 7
